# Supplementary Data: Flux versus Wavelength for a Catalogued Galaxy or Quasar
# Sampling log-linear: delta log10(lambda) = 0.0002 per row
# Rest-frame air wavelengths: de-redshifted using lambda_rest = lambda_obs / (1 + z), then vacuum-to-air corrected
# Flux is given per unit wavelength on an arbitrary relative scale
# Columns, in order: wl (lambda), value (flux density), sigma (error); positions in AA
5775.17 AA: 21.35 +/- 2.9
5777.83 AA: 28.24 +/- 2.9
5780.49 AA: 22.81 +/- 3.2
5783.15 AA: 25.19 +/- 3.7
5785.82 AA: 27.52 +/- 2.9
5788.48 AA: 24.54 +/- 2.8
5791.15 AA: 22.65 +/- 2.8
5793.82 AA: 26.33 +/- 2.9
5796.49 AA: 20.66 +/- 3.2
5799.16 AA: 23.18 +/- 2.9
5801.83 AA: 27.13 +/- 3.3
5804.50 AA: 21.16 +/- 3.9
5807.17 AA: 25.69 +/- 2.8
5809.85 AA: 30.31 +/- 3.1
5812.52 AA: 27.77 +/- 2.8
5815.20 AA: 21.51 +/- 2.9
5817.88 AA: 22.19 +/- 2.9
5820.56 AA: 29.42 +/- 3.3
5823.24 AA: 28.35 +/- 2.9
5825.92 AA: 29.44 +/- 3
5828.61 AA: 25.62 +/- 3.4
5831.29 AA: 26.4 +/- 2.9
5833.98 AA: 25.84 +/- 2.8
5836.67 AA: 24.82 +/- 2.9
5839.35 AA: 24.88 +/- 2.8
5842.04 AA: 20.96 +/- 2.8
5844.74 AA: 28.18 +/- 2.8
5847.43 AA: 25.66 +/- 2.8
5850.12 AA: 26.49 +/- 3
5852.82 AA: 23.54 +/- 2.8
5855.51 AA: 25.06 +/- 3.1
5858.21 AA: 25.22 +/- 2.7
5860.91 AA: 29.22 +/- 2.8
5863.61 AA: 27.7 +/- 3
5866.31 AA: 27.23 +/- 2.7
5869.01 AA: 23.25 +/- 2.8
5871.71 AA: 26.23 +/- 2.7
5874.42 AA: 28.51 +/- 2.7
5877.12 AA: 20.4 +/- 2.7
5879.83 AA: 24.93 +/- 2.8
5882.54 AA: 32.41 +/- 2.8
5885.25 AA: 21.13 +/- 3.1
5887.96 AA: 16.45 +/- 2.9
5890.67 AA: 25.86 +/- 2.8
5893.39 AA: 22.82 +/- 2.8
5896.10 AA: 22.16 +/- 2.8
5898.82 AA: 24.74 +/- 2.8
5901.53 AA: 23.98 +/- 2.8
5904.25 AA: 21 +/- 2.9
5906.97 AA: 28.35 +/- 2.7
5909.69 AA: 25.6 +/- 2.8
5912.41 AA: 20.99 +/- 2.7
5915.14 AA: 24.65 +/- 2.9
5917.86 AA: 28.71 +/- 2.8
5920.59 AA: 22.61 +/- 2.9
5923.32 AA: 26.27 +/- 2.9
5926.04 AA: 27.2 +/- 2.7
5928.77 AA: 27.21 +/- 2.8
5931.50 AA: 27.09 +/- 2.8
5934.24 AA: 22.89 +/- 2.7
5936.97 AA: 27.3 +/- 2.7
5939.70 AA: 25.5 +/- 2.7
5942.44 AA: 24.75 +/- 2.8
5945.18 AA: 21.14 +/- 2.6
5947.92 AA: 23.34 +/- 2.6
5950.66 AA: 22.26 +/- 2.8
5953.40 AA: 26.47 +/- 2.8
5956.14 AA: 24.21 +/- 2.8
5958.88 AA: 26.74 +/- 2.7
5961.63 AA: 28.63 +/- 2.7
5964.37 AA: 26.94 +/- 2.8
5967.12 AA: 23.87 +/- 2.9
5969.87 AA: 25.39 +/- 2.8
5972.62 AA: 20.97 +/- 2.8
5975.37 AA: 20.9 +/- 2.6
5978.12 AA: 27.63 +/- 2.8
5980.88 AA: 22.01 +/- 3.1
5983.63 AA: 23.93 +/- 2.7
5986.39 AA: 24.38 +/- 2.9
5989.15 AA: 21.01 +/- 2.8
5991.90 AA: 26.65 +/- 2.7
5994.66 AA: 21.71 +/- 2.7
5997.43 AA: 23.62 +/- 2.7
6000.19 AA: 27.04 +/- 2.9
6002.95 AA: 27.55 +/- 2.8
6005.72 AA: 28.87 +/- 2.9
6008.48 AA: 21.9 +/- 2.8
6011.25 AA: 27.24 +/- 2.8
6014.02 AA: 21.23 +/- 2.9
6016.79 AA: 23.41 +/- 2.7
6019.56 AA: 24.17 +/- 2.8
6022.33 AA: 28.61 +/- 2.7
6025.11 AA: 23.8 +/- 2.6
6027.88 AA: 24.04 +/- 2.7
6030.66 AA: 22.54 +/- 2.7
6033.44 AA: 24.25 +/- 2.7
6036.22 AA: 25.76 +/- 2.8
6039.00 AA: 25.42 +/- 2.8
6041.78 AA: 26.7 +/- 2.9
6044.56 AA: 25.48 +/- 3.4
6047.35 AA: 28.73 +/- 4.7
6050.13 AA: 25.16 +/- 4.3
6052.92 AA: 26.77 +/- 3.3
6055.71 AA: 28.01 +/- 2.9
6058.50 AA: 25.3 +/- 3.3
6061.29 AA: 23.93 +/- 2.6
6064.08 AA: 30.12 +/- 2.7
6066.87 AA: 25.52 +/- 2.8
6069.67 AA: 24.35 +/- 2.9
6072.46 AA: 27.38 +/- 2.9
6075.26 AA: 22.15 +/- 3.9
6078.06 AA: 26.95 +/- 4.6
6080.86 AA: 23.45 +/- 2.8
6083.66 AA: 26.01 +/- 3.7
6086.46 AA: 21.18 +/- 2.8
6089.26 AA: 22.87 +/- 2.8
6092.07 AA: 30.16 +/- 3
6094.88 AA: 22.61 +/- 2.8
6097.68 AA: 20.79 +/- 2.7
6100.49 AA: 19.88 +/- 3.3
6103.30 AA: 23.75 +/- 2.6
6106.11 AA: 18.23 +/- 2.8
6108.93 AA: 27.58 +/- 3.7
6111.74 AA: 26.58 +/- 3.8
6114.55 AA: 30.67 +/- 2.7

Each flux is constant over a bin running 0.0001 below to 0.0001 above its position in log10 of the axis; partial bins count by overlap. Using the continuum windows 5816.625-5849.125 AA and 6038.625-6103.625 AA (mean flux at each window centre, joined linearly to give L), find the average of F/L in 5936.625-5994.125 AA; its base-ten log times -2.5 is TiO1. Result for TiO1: 0.05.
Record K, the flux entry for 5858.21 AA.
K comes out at 25.22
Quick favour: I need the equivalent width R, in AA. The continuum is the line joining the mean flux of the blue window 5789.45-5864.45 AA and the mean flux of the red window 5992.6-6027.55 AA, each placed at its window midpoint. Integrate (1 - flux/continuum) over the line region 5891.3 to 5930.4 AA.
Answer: 0.7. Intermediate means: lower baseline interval 25.5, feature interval 24.8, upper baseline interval 24.9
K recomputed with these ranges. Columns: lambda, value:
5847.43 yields 25.66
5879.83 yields 24.93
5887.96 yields 16.45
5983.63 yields 23.93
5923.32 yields 26.27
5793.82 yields 26.33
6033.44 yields 24.25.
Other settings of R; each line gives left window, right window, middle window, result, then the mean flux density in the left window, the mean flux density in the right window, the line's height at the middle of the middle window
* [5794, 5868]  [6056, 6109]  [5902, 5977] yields 0.7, 25.7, 24.3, 25.1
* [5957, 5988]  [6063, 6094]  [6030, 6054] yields -0.6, 24.6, 25.4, 25.1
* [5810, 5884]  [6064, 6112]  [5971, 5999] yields 1.9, 26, 24.2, 25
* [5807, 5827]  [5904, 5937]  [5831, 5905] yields 3.8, 26.9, 25.4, 26.2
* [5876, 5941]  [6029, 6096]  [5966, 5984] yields 1.1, 24.6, 25.5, 25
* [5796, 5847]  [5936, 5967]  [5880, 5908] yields 1.6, 25.5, 25.1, 25.3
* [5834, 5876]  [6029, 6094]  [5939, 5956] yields 1.2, 25.8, 25.5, 25.7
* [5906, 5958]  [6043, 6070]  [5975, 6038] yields 3.3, 25.1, 26.4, 25.9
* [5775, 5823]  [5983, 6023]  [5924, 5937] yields -0.7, 25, 24.7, 24.8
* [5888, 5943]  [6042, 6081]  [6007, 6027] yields 1.0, 24.8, 26.1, 25.7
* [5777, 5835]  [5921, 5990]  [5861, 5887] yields -0.6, 25.5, 24.7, 25.2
